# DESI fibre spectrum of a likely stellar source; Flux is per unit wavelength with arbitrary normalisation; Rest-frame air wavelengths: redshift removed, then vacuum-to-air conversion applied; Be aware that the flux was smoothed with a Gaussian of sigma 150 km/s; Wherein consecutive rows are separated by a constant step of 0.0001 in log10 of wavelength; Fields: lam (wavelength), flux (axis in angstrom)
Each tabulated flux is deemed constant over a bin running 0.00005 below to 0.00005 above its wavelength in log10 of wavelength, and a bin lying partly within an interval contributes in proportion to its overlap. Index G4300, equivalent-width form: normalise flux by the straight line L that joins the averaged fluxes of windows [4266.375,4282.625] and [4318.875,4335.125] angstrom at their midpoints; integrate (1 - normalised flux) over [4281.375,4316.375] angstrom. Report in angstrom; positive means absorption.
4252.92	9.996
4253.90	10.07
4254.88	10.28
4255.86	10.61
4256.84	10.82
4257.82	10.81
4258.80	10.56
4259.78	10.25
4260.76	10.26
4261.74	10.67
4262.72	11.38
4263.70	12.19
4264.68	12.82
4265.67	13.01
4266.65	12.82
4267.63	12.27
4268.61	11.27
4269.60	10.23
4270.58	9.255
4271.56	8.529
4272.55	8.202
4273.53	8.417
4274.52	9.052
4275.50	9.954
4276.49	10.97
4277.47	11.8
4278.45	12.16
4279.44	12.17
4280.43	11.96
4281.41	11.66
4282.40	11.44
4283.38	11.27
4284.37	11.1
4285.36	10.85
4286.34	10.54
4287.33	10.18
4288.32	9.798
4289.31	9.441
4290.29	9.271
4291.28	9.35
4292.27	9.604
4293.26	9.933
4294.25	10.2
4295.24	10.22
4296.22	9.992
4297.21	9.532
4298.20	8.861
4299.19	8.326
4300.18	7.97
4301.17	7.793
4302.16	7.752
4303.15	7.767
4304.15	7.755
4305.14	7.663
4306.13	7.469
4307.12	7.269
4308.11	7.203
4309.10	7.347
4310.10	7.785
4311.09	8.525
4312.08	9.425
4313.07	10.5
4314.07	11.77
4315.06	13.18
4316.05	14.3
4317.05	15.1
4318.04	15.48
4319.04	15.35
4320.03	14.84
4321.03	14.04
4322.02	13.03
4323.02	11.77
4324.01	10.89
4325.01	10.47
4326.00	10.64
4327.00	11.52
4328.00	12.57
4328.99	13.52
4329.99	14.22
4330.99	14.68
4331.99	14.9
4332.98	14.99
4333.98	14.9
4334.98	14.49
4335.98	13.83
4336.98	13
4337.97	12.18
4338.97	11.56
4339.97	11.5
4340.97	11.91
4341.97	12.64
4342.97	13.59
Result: 7.0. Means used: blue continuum 10.7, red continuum 13.3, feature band 9.48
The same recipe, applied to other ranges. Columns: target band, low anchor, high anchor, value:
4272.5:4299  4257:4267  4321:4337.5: 3.79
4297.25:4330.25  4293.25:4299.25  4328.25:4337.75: 3.57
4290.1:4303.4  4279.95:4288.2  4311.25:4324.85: 3.02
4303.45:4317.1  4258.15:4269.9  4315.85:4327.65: 3.55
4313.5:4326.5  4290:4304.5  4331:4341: -1.77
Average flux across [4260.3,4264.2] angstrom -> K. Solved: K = 11.2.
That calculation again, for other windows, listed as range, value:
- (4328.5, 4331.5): 14.1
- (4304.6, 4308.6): 7.42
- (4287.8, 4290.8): 9.51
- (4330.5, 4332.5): 14.8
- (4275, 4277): 10.5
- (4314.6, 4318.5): 14.5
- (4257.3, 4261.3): 10.5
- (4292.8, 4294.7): 10.1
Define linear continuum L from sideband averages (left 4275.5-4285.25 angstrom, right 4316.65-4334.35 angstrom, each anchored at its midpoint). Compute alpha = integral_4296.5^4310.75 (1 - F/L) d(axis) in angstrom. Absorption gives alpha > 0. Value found 5.21 angstrom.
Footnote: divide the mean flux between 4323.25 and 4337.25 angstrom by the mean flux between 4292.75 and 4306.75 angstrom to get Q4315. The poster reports 1.52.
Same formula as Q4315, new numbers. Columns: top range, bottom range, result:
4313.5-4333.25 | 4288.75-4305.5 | 1.49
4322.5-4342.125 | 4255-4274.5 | 1.20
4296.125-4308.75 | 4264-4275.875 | 0.76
